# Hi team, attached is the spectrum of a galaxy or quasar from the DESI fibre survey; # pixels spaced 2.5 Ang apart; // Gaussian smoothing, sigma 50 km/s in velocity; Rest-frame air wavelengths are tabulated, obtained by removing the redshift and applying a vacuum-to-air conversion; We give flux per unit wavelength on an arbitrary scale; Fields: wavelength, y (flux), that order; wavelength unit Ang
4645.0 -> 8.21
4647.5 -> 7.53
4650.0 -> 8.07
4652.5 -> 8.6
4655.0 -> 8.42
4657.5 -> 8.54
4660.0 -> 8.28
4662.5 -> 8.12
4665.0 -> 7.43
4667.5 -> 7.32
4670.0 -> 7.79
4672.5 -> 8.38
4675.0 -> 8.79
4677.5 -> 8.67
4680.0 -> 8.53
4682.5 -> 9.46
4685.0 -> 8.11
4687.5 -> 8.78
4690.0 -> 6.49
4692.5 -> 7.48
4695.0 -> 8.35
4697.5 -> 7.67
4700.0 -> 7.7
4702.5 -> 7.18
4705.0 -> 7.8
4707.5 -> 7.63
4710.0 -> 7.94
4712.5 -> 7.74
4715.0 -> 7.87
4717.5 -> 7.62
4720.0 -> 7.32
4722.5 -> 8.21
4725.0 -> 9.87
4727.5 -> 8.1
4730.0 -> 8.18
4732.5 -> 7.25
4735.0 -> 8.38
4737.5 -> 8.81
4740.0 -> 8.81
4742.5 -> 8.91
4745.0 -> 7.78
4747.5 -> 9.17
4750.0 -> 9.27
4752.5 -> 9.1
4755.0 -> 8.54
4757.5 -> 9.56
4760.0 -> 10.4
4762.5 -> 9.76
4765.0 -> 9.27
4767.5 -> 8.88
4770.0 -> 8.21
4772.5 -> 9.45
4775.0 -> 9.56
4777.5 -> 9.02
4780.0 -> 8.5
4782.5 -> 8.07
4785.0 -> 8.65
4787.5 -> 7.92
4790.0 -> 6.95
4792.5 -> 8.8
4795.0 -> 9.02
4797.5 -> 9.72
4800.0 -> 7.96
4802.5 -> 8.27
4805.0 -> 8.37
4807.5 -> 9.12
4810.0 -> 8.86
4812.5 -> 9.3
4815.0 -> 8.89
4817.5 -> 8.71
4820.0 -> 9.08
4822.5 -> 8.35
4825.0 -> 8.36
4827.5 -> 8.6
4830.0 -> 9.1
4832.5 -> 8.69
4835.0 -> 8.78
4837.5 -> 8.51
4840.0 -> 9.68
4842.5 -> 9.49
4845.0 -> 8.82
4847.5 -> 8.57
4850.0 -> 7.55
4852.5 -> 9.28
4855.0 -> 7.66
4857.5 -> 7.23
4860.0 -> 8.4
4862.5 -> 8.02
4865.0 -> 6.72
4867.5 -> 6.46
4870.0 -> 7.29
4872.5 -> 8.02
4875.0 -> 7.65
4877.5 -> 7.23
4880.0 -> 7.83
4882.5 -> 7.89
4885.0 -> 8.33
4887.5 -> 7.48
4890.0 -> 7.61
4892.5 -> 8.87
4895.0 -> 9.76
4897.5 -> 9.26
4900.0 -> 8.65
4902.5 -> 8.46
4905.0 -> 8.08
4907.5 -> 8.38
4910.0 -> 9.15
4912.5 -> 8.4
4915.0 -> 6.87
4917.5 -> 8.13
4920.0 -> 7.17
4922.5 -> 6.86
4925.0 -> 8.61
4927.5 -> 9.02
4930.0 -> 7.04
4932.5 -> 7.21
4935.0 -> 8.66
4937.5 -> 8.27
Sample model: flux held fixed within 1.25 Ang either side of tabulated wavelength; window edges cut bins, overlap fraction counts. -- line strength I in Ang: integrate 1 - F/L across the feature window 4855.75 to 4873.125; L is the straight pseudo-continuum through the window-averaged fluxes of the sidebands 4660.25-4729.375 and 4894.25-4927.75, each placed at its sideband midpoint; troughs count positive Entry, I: 1.7 Ang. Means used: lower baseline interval 8.02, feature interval 7.43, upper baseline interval 8.3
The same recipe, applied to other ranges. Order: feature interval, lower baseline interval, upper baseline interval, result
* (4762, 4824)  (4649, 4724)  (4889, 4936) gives -4.7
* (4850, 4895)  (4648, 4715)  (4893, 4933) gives 2.1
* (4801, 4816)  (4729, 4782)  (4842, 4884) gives -0.7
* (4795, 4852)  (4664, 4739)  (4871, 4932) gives -5.0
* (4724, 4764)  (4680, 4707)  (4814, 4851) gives -3.1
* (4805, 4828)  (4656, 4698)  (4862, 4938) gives -2.2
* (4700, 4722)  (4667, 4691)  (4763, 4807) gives 1.9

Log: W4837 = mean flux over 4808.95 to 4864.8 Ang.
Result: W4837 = 8.6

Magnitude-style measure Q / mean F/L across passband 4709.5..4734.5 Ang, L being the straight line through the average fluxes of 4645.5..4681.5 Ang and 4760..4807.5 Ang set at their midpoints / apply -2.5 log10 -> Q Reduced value 0.06 mag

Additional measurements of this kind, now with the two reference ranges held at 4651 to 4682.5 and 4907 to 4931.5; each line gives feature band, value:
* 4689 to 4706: 0.098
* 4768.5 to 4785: -0.084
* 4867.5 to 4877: 0.076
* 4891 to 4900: -0.150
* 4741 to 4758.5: -0.092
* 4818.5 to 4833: -0.081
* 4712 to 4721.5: 0.079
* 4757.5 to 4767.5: -0.184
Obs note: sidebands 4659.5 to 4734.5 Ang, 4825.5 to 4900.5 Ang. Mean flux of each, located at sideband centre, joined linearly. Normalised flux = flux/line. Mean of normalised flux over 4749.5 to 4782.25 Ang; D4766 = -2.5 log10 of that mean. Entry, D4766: -0.13 mag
